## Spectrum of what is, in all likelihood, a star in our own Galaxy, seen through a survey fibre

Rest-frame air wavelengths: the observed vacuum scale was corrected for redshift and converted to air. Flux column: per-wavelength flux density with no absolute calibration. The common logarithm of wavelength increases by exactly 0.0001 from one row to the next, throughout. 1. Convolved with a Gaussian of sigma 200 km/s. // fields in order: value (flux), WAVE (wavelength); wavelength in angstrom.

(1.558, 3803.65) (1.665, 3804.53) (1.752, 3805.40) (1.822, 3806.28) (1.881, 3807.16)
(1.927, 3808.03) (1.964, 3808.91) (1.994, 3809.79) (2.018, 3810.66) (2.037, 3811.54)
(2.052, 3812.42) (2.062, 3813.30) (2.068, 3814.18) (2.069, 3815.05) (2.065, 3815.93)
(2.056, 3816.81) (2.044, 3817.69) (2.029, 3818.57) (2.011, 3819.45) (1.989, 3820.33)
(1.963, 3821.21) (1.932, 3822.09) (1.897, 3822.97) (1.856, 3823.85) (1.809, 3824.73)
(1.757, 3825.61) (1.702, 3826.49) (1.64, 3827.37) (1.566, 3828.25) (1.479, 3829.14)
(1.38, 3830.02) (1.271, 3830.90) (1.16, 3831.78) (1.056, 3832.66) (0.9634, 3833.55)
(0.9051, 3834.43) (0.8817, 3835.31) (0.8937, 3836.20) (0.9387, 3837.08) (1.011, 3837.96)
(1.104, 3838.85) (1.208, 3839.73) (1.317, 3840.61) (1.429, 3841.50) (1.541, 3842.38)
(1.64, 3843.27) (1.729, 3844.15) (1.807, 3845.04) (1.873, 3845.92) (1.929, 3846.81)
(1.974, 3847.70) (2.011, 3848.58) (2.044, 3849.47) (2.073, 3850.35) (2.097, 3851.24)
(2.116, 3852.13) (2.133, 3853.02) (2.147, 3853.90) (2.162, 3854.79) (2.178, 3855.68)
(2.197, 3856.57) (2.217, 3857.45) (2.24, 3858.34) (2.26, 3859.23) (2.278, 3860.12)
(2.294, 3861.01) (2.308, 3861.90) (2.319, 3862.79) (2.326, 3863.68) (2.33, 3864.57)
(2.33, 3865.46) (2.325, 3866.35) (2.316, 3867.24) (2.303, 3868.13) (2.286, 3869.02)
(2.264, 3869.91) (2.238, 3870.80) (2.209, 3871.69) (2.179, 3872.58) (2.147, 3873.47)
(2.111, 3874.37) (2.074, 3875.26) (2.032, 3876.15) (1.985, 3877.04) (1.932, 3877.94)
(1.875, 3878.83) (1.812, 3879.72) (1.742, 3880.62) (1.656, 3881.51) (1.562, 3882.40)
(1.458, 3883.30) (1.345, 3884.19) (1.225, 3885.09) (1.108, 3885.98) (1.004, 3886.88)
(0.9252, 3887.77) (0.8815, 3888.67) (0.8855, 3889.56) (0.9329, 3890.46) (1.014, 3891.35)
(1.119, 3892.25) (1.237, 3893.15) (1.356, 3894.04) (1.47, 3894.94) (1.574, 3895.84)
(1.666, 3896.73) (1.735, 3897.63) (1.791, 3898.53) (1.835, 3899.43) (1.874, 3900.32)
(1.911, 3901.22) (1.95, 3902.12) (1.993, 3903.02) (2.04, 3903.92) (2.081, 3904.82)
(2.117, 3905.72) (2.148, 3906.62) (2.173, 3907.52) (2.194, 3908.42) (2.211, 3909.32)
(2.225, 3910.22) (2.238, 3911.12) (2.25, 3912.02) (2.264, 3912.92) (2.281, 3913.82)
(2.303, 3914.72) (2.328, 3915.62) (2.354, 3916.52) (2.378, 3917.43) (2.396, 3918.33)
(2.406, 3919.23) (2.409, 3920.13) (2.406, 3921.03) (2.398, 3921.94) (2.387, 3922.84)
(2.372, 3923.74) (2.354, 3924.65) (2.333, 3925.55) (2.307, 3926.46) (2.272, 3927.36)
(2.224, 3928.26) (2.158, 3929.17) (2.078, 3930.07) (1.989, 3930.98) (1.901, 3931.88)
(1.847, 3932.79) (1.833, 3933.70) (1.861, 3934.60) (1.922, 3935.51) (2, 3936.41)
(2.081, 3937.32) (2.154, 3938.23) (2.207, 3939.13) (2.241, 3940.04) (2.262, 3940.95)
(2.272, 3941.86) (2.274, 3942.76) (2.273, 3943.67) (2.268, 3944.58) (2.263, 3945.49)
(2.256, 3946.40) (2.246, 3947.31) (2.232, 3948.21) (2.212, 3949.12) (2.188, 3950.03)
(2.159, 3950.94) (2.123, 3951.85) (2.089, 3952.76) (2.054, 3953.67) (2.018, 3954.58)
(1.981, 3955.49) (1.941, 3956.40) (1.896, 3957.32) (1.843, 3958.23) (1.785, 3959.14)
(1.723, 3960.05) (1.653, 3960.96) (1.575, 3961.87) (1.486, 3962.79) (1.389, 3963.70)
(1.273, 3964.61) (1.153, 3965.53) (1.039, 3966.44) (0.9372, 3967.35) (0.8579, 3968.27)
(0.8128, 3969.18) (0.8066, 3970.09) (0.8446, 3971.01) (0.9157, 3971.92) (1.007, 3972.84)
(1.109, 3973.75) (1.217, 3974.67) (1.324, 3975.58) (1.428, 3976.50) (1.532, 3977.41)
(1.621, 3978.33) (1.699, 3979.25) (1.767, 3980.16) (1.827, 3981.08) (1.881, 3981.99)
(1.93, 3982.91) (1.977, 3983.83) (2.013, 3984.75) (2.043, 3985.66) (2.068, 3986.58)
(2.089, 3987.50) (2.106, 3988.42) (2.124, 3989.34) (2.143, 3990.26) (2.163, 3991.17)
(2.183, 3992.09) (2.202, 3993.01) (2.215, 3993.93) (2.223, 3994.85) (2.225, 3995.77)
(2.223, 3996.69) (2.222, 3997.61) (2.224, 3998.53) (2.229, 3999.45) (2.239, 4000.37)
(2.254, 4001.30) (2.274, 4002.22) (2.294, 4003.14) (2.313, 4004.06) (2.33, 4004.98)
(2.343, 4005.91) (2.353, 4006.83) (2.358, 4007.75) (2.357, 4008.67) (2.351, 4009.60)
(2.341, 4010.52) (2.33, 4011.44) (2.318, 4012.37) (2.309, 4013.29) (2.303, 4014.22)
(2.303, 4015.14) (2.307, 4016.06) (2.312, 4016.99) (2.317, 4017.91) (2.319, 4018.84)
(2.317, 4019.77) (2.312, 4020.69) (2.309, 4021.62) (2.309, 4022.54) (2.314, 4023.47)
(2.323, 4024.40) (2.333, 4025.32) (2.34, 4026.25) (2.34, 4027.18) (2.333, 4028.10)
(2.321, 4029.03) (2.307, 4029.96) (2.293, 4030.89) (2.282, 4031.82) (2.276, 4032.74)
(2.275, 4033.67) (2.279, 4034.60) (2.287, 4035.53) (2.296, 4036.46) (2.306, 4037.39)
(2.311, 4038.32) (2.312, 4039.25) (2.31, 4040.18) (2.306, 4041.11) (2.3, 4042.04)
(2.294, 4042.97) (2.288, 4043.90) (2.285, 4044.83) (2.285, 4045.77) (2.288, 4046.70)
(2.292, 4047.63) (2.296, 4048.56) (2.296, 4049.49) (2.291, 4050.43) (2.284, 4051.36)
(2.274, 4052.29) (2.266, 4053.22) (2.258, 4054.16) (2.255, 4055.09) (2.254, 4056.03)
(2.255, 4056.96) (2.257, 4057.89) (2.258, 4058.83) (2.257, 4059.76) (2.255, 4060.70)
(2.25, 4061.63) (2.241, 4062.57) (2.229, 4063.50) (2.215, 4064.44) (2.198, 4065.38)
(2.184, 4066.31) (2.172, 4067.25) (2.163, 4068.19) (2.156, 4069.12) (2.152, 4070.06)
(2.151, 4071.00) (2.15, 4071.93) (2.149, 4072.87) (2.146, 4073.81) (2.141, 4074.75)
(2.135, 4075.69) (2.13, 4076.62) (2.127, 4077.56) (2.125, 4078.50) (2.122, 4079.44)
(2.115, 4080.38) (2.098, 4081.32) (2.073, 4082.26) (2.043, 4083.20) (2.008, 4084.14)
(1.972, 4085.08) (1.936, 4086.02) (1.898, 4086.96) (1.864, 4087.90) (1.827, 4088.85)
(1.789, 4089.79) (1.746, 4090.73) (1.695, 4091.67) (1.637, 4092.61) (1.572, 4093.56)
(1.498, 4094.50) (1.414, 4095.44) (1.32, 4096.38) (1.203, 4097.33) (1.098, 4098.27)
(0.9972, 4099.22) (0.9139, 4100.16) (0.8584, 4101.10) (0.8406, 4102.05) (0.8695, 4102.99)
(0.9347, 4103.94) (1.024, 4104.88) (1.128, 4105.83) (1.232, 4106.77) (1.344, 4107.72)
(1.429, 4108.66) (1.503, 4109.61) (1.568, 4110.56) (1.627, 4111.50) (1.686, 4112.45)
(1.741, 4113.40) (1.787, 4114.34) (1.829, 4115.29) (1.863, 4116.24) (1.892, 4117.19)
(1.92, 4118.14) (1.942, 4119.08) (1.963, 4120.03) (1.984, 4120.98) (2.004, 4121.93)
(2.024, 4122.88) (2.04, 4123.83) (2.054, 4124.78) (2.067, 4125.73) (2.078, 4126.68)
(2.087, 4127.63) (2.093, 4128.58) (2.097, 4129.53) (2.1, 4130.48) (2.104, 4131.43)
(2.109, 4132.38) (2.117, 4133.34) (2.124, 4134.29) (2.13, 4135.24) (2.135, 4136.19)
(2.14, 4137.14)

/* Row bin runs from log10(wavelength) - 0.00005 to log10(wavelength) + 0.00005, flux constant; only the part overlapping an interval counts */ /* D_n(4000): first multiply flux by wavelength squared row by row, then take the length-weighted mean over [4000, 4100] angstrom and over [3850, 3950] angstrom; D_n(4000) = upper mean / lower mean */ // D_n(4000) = 1.15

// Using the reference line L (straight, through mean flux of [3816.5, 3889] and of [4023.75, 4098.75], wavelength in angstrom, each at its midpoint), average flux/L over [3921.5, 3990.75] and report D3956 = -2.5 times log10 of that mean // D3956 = 0.06 mag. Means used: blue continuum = 1.79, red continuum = 2.12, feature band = 1.85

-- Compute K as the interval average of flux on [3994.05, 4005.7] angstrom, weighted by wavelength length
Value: 2.25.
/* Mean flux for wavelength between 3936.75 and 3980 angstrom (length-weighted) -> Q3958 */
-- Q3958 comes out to 1.72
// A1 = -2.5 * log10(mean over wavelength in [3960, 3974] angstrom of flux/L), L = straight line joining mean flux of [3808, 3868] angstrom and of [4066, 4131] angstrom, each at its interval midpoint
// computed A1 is 0.494 mag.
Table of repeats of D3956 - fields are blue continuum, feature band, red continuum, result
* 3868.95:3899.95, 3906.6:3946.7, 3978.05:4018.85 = -0.22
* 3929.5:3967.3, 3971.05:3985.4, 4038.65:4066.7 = 0.31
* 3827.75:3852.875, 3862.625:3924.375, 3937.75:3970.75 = -0.17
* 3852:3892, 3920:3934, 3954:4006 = -0.20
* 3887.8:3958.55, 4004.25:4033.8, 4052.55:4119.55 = -0.21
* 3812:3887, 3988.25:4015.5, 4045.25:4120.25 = -0.22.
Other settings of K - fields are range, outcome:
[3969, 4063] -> 2.13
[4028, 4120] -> 1.95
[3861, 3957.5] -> 2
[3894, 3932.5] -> 2.13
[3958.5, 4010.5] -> 1.81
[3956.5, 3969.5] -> 1.41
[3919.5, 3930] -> 2.32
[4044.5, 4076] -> 2.23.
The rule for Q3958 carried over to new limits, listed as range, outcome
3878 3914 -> 1.68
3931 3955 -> 2.12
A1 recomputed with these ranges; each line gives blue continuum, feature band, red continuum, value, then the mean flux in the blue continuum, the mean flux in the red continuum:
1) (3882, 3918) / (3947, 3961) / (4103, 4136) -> -0.152 mag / 1.74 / 1.8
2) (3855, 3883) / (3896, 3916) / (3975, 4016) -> 0.033 mag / 2.14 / 2.11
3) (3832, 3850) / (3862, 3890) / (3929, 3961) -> -0.144 mag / 1.41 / 2.07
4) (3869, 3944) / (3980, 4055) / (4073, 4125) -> -0.245 mag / 1.95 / 1.69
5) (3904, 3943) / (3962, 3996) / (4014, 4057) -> 0.366 mag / 2.2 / 2.3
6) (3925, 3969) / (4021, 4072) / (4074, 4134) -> -0.245 mag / 1.93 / 1.74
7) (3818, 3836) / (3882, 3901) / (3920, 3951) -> 0.400 mag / 1.56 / 2.19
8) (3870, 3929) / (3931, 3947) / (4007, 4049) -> -0.041 mag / 1.91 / 2.31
